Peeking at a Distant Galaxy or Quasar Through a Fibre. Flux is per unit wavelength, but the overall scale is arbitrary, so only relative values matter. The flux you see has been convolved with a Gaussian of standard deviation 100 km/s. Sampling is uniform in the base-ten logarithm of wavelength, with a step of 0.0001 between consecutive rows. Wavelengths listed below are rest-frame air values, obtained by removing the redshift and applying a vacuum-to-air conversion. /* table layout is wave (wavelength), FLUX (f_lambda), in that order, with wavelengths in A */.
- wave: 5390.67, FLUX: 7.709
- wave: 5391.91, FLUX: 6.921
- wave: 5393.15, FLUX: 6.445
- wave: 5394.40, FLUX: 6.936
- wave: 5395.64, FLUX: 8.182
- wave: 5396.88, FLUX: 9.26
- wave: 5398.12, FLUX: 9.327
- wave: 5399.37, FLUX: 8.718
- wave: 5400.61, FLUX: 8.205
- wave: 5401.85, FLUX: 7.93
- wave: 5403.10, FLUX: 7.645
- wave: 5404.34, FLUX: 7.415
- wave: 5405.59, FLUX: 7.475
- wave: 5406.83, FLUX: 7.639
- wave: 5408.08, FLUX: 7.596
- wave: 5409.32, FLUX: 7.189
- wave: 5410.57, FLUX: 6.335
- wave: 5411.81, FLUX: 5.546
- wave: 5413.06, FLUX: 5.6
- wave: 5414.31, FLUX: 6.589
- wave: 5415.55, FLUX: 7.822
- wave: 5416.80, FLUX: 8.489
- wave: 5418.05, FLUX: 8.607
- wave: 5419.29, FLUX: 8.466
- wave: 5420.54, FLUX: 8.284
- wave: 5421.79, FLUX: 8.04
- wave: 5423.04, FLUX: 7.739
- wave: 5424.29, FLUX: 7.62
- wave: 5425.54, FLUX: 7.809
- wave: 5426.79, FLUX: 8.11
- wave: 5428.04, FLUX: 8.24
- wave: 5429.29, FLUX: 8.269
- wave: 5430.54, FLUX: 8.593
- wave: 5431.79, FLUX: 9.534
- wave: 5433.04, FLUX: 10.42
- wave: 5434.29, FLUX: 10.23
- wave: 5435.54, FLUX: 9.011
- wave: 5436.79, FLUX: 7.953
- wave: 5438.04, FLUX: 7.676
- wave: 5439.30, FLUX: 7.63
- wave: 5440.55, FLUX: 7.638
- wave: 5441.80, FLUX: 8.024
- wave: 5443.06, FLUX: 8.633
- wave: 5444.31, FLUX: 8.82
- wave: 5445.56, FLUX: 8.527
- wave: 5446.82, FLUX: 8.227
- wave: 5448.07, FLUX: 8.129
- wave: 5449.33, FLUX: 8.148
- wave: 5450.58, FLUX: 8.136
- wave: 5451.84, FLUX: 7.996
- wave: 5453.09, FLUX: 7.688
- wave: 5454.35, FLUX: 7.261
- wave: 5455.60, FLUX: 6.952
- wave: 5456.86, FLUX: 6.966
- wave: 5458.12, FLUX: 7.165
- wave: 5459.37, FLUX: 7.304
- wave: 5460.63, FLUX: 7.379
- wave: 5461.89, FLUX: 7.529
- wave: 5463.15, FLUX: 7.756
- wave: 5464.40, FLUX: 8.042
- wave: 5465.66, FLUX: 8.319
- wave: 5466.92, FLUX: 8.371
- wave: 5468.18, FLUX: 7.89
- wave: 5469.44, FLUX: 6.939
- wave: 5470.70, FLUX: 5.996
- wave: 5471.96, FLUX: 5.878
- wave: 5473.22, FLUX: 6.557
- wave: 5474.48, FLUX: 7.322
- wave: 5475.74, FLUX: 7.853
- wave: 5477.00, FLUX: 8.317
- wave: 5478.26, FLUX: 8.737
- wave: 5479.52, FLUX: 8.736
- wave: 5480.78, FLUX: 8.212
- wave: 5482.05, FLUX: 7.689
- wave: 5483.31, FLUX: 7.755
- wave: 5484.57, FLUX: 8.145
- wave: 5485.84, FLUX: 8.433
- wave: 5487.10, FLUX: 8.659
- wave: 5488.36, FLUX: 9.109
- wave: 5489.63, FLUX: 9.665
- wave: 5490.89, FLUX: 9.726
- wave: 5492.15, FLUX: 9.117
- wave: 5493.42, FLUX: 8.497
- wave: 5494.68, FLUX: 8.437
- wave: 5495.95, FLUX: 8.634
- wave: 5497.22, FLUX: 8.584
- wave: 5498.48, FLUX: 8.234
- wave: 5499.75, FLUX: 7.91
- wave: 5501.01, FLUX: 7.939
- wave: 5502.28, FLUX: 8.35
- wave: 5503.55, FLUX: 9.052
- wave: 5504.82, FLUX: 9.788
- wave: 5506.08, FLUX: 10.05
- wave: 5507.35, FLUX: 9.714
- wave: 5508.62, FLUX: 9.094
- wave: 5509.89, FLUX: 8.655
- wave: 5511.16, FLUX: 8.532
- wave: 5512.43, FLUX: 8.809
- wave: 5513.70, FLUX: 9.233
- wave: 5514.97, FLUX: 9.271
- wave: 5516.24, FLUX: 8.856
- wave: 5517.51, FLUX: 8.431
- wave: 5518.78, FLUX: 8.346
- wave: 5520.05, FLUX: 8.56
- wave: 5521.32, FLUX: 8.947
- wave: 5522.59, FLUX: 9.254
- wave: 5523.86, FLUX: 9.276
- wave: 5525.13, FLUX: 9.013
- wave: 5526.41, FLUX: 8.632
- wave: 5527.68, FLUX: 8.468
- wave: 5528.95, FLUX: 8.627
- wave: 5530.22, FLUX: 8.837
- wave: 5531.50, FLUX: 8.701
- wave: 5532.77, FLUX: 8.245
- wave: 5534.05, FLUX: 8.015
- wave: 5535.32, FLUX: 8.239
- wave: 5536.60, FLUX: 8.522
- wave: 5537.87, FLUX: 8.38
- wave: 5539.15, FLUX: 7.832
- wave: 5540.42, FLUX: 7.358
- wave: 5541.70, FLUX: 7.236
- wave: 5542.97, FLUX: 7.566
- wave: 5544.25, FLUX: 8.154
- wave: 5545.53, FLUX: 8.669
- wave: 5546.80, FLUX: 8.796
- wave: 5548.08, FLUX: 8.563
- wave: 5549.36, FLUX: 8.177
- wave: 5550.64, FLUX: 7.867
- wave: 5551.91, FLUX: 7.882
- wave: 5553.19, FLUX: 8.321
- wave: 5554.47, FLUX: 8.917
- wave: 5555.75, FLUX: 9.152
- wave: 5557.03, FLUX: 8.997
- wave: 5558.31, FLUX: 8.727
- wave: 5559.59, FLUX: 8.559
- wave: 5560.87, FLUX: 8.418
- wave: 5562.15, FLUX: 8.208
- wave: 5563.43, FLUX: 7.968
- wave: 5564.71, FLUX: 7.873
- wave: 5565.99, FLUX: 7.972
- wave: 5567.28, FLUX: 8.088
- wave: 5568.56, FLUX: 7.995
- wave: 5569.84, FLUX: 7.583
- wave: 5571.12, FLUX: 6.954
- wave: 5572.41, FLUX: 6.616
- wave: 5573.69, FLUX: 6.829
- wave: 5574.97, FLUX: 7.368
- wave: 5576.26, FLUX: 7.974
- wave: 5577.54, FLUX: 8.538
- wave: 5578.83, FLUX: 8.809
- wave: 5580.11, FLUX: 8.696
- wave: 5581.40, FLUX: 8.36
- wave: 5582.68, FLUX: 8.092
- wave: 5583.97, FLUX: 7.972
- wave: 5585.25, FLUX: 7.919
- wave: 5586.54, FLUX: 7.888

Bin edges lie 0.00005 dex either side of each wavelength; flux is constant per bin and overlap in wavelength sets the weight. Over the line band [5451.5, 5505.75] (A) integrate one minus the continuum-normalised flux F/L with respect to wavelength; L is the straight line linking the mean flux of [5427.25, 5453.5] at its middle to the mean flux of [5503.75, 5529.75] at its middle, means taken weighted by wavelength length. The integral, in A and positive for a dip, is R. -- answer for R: 4.3 A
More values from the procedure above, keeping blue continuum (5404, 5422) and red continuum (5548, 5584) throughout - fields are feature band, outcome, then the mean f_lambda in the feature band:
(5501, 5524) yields -3.26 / 8.98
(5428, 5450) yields -3.02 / 8.55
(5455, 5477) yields 0.88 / 7.34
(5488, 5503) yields -1.73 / 8.68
